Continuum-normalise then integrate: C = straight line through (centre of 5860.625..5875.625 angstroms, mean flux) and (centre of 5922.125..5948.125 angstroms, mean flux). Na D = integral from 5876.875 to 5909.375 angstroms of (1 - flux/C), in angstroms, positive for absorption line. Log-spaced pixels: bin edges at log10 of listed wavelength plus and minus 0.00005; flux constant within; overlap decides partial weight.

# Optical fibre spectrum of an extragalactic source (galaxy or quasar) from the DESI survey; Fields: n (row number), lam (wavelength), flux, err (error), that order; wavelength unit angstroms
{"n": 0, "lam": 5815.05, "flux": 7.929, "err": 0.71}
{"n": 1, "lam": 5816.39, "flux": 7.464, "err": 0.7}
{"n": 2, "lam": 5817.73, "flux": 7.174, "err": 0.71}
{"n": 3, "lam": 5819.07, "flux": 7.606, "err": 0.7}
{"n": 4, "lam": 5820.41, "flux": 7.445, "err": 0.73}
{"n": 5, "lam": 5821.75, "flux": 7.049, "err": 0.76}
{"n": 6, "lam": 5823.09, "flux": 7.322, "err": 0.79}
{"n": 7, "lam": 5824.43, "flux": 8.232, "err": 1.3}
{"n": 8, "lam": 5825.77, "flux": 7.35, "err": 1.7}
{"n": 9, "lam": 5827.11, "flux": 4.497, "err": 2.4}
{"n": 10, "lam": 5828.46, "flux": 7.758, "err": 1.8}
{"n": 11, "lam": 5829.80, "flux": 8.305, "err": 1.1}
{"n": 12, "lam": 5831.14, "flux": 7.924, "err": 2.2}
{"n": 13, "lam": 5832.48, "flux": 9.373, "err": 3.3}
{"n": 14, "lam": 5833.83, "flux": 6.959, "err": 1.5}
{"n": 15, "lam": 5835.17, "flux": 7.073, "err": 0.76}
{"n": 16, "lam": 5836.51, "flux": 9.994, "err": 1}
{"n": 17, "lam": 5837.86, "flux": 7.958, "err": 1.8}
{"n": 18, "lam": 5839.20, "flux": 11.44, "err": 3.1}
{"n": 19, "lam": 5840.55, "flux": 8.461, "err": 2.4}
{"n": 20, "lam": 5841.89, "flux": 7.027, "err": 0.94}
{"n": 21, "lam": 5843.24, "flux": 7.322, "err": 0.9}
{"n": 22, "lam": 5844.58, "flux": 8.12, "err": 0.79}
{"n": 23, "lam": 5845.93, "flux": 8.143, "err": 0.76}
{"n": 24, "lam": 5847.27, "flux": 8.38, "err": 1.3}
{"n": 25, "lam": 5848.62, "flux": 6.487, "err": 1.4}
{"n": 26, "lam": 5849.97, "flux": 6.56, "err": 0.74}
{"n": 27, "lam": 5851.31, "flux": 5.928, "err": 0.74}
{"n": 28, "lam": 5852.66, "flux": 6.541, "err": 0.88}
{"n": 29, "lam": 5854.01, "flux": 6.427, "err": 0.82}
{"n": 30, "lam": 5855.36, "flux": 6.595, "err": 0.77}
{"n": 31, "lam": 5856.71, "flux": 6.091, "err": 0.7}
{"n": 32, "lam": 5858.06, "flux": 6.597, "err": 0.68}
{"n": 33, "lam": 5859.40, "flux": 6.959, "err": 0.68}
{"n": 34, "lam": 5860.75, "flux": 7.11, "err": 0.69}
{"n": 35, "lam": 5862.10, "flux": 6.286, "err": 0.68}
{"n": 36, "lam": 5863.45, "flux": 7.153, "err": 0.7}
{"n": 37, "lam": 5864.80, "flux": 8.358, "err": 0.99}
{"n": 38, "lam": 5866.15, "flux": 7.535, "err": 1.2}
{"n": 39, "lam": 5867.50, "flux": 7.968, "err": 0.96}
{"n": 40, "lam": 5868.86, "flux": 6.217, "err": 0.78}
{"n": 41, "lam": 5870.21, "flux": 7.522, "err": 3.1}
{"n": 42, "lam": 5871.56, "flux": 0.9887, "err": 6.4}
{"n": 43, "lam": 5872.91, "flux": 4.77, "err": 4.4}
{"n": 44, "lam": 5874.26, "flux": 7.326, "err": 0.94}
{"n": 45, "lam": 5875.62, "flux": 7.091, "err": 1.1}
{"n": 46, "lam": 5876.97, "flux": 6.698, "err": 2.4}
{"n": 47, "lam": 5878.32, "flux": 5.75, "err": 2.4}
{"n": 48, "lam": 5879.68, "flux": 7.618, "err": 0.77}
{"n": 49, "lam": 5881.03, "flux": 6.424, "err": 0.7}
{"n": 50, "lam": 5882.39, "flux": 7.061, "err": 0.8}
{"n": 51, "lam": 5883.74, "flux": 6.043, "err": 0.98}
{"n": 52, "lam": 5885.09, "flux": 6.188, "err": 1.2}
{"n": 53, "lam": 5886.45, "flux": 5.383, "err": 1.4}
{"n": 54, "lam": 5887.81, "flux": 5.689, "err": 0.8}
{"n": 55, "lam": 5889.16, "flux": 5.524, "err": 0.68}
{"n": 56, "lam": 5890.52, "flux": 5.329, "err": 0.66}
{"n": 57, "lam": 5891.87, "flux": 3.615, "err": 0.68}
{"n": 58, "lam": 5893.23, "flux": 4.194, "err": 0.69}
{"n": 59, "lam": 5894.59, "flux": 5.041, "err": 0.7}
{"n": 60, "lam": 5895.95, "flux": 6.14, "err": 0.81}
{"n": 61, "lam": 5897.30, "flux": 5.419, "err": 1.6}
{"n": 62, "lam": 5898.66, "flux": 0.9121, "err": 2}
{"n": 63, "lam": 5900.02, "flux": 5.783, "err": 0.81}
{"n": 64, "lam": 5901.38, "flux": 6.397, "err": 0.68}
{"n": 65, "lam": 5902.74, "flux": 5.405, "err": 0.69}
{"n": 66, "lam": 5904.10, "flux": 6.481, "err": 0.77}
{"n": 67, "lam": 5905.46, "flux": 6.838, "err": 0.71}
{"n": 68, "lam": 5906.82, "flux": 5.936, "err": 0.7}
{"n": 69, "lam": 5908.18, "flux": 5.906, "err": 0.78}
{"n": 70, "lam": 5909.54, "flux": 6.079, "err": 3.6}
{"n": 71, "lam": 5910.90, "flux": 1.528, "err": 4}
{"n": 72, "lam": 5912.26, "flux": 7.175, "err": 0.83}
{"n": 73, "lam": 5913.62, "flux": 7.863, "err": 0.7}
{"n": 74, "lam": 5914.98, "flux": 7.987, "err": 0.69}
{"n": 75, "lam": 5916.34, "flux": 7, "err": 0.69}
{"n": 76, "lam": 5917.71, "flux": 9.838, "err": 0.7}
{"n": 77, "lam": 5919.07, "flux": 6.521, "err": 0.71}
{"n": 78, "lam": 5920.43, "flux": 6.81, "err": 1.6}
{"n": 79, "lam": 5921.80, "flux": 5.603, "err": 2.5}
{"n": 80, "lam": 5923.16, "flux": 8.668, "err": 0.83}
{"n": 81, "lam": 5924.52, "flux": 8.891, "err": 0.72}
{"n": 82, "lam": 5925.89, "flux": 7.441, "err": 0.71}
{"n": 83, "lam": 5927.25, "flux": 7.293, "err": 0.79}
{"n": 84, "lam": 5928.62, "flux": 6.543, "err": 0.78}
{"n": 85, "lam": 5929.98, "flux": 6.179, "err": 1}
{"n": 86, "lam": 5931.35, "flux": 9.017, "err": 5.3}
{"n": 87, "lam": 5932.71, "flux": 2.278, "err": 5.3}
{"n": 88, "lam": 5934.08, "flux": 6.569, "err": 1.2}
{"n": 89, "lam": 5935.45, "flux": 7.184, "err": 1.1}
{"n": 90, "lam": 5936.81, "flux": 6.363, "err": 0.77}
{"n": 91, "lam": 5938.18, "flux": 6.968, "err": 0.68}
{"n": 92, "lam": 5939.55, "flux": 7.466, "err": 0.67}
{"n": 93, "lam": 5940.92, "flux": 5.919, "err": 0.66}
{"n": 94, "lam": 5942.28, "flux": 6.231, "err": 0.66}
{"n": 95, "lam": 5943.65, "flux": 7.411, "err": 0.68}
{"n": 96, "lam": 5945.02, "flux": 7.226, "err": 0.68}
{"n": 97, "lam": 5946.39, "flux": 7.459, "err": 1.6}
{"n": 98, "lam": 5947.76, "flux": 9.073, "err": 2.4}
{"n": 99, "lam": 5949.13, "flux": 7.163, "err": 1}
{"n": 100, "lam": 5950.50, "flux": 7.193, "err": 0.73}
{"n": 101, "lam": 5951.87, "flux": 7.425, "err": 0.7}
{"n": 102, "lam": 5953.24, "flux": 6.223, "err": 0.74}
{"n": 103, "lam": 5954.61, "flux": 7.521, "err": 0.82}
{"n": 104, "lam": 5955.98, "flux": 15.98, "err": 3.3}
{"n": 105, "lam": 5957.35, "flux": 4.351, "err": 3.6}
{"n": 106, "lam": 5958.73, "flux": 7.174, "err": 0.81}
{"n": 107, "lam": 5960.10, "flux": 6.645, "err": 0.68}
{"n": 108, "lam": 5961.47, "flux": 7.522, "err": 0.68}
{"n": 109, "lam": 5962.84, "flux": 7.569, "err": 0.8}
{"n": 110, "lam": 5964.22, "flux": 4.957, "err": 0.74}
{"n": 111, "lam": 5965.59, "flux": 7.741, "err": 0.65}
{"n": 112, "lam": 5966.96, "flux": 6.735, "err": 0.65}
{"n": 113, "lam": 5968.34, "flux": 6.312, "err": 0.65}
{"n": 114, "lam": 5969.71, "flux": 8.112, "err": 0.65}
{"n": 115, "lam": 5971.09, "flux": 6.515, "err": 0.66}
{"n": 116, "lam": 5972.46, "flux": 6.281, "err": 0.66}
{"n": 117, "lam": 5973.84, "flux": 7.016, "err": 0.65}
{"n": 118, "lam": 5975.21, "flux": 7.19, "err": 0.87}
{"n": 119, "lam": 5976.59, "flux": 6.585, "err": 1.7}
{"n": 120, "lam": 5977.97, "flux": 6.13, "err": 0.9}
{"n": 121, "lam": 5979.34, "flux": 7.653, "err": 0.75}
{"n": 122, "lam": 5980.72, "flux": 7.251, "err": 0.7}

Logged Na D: 5.0 angstroms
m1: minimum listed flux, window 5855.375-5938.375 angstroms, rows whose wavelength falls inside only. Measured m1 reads 0.9121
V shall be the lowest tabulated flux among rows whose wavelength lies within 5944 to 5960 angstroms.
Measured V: 4.351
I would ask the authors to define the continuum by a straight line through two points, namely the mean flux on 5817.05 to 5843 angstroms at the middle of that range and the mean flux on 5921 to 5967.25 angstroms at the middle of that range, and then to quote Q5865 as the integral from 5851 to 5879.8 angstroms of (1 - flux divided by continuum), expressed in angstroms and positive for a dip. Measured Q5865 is 4.22 angstroms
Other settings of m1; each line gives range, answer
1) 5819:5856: 4.497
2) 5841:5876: 0.9887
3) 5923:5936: 2.278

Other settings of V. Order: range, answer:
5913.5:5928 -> 5.603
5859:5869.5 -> 6.217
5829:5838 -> 6.959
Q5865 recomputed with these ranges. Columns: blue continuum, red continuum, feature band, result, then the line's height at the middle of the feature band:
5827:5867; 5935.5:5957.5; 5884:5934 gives 9.6 angstroms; 7.54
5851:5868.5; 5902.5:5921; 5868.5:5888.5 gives 2.1 angstroms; 6.77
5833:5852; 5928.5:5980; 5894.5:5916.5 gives 4.9 angstroms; 7.41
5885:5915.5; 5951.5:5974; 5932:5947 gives 0.4 angstroms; 6.63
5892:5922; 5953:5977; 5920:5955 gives -2.0 angstroms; 6.63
